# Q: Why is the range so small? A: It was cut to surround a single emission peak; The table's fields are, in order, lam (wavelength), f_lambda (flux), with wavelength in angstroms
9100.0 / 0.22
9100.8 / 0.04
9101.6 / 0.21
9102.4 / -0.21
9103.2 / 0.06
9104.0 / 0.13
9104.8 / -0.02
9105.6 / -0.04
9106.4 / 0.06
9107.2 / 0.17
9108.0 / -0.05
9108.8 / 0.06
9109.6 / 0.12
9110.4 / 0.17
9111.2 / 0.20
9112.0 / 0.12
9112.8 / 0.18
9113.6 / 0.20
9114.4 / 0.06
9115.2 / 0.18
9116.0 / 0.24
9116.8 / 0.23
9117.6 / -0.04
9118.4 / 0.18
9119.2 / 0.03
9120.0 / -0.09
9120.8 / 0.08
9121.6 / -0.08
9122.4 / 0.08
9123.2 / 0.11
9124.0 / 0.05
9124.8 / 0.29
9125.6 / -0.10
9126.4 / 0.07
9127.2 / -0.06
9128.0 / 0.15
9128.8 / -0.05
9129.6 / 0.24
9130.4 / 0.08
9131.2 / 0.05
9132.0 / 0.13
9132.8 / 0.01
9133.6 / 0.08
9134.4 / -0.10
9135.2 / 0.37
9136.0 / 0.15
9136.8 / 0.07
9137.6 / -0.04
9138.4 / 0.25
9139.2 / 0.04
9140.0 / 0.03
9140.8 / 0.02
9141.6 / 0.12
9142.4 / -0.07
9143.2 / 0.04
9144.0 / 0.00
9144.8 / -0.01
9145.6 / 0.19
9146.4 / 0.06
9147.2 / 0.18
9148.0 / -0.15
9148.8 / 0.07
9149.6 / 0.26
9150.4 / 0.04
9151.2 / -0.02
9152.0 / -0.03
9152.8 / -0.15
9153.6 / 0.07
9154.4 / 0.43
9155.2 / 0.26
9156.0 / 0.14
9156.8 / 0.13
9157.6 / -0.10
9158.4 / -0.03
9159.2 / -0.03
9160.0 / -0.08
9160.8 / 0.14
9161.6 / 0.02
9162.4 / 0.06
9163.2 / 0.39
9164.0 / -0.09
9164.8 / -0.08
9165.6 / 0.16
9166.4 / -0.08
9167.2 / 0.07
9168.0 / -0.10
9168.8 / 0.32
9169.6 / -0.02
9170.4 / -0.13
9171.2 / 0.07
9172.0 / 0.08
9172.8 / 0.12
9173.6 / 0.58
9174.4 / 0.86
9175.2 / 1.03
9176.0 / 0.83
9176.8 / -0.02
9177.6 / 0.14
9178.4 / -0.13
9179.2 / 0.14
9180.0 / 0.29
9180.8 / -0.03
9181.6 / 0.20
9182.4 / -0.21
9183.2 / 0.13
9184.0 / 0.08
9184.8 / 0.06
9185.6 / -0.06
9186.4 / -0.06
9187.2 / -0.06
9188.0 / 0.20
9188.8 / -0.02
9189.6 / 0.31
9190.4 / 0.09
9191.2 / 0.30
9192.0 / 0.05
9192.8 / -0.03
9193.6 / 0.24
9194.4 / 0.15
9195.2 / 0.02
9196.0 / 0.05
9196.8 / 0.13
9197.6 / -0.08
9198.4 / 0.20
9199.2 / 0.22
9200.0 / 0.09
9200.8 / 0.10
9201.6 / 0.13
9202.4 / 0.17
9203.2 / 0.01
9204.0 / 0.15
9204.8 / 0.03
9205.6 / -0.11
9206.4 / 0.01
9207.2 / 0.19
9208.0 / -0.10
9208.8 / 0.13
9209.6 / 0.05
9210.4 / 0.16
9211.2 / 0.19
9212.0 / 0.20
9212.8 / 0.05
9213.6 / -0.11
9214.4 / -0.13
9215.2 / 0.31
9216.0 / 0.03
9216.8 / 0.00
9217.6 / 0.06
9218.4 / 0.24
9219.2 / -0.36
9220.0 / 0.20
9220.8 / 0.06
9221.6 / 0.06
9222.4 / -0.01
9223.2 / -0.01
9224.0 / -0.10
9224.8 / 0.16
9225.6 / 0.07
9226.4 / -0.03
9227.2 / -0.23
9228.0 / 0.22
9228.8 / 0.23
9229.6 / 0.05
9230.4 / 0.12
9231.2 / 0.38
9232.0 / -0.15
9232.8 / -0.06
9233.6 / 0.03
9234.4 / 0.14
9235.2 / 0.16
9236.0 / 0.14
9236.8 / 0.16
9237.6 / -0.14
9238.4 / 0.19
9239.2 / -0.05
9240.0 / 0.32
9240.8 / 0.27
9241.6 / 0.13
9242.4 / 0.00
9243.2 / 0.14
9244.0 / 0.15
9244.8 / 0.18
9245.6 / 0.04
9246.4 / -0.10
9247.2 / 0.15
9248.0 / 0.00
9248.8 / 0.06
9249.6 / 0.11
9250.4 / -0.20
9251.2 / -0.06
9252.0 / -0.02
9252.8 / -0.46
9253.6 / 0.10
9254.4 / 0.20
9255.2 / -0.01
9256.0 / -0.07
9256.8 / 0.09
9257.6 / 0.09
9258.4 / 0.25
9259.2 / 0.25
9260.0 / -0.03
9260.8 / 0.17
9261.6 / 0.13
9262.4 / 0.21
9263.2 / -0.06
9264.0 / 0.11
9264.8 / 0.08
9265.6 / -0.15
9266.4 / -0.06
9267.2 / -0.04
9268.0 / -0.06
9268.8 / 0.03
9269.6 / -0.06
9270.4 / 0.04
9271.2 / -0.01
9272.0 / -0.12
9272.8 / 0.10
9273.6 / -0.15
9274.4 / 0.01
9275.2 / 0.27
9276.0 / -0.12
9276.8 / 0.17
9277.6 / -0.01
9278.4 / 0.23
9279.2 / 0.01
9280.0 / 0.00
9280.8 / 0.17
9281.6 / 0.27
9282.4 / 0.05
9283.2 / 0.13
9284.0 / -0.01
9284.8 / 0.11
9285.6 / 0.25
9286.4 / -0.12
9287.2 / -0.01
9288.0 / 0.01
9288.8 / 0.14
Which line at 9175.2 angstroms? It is H-beta 4861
